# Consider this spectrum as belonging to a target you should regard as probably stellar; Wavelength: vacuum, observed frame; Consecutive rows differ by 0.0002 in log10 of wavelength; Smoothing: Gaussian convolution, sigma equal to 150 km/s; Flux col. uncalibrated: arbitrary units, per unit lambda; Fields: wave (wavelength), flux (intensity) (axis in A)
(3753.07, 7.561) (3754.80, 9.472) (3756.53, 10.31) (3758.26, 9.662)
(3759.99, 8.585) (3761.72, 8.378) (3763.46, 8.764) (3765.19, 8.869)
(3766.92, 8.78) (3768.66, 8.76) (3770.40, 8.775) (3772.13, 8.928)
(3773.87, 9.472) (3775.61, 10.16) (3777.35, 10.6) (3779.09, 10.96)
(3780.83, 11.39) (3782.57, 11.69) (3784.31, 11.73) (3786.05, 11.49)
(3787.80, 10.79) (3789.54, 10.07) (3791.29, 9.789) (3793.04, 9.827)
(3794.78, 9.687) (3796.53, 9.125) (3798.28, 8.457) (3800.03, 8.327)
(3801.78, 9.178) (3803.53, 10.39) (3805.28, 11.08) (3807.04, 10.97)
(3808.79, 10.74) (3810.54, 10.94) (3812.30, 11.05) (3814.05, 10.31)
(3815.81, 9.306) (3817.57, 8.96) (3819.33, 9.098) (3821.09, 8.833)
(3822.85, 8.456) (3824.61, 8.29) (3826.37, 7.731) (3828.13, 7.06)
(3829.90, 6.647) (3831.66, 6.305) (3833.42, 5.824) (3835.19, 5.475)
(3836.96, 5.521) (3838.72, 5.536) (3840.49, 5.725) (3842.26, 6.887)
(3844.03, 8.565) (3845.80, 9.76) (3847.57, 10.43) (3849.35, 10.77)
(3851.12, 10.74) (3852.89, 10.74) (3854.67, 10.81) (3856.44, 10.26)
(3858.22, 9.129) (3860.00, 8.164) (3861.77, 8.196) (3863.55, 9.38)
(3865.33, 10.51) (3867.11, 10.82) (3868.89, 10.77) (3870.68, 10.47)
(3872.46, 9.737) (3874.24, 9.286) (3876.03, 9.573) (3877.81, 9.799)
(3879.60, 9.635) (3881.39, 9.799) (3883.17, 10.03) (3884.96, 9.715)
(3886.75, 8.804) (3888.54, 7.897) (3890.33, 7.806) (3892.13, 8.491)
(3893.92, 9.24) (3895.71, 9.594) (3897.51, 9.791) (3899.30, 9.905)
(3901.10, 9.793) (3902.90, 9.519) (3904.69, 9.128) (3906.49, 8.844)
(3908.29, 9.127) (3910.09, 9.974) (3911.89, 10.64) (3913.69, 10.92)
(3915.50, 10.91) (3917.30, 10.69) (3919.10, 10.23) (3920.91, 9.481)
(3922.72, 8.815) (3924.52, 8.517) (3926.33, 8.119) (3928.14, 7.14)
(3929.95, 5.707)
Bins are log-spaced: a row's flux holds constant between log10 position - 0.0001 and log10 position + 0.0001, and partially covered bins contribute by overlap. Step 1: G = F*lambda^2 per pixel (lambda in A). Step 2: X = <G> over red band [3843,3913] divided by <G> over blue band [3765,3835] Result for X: 1.06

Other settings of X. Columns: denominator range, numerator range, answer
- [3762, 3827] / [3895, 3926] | 1.06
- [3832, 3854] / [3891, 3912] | 1.22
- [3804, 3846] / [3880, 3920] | 1.20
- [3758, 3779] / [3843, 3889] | 1.12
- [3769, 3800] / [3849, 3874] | 1.03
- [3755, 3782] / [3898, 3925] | 1.11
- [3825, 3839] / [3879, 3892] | 1.46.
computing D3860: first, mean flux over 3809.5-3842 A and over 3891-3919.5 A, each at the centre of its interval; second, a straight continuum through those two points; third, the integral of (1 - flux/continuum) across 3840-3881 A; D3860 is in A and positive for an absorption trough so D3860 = -4.4 A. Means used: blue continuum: 7.83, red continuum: 9.78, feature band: 9.61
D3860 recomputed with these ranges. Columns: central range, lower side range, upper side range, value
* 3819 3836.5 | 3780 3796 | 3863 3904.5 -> 5.06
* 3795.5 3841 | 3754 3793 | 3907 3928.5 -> 6.22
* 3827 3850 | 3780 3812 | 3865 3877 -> 6.71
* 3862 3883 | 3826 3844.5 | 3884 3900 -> -4.71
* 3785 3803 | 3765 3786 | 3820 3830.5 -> -0.80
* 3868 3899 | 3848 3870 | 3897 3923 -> 1.60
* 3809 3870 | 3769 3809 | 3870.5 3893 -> 5.62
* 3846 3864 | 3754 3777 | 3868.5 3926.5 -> -0.83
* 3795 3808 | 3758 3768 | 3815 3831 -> -1.90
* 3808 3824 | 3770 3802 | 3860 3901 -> 0.27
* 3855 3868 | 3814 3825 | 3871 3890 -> -0.39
